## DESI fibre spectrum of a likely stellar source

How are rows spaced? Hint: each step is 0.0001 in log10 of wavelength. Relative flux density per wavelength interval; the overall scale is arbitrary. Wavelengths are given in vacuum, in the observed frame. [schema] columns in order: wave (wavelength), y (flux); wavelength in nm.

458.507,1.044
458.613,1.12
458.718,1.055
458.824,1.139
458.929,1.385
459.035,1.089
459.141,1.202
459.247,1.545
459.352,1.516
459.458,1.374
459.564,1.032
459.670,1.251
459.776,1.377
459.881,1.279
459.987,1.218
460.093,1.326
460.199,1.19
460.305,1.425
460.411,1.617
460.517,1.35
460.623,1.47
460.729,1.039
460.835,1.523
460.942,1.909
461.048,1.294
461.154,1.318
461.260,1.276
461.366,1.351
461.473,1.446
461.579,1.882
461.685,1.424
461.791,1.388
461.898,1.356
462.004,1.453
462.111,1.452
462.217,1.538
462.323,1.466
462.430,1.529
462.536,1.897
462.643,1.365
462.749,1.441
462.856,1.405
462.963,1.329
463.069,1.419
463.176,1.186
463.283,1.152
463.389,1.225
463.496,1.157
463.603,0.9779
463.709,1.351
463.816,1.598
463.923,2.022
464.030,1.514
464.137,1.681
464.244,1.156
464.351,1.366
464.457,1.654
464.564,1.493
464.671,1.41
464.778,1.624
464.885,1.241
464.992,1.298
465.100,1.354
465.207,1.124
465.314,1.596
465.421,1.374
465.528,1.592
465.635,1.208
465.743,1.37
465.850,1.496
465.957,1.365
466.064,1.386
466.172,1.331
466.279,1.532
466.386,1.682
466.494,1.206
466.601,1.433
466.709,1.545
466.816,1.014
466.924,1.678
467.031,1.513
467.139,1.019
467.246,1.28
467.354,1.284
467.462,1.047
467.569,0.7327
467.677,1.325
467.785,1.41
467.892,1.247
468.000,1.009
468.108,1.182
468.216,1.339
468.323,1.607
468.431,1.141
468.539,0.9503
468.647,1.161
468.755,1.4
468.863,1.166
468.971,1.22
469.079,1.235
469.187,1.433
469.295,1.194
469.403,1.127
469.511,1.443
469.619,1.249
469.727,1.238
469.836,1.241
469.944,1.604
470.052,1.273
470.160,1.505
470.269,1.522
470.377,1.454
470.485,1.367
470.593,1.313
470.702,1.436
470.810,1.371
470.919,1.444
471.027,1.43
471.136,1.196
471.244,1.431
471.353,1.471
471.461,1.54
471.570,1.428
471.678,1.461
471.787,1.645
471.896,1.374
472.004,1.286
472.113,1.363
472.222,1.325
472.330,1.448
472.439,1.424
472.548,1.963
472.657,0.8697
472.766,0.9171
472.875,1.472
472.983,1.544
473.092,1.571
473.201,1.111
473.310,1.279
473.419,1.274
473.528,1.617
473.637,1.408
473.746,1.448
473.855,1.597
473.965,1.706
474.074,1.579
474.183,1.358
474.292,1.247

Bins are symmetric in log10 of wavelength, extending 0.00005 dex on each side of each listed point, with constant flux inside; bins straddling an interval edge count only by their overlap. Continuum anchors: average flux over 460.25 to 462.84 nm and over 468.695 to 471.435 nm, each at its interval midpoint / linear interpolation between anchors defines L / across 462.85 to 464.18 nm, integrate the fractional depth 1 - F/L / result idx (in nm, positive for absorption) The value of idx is 0.052 nm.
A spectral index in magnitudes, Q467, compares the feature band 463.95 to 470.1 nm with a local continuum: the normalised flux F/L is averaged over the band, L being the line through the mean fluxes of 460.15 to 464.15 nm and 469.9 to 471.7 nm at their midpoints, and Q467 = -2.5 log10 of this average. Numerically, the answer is 0.07 mag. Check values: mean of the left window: 1.43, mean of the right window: 1.43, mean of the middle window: 1.33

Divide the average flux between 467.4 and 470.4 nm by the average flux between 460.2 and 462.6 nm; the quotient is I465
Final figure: 0.9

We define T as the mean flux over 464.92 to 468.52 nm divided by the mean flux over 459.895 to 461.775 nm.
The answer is 0.94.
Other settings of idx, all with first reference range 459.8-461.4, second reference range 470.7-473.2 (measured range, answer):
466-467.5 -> 0.035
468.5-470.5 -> 0.129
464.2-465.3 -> 0.002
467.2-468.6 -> 0.197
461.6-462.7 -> -0.097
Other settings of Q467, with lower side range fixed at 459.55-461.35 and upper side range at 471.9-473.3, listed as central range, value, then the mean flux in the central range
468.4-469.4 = 0.13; 1.21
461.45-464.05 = -0.06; 1.44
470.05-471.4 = -0.04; 1.41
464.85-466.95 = -0.03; 1.39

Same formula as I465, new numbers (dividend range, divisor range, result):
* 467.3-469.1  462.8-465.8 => 0.87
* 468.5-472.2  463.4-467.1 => 0.95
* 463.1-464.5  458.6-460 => 1.10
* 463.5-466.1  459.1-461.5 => 1.04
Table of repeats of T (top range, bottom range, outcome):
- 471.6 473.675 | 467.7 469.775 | 1.11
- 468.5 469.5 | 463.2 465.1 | 0.87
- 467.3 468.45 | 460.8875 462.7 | 0.81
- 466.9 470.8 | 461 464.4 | 0.91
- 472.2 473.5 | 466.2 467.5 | 1.00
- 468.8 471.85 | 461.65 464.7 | 0.96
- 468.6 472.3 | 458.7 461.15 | 1.02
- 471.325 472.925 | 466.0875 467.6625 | 1.07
